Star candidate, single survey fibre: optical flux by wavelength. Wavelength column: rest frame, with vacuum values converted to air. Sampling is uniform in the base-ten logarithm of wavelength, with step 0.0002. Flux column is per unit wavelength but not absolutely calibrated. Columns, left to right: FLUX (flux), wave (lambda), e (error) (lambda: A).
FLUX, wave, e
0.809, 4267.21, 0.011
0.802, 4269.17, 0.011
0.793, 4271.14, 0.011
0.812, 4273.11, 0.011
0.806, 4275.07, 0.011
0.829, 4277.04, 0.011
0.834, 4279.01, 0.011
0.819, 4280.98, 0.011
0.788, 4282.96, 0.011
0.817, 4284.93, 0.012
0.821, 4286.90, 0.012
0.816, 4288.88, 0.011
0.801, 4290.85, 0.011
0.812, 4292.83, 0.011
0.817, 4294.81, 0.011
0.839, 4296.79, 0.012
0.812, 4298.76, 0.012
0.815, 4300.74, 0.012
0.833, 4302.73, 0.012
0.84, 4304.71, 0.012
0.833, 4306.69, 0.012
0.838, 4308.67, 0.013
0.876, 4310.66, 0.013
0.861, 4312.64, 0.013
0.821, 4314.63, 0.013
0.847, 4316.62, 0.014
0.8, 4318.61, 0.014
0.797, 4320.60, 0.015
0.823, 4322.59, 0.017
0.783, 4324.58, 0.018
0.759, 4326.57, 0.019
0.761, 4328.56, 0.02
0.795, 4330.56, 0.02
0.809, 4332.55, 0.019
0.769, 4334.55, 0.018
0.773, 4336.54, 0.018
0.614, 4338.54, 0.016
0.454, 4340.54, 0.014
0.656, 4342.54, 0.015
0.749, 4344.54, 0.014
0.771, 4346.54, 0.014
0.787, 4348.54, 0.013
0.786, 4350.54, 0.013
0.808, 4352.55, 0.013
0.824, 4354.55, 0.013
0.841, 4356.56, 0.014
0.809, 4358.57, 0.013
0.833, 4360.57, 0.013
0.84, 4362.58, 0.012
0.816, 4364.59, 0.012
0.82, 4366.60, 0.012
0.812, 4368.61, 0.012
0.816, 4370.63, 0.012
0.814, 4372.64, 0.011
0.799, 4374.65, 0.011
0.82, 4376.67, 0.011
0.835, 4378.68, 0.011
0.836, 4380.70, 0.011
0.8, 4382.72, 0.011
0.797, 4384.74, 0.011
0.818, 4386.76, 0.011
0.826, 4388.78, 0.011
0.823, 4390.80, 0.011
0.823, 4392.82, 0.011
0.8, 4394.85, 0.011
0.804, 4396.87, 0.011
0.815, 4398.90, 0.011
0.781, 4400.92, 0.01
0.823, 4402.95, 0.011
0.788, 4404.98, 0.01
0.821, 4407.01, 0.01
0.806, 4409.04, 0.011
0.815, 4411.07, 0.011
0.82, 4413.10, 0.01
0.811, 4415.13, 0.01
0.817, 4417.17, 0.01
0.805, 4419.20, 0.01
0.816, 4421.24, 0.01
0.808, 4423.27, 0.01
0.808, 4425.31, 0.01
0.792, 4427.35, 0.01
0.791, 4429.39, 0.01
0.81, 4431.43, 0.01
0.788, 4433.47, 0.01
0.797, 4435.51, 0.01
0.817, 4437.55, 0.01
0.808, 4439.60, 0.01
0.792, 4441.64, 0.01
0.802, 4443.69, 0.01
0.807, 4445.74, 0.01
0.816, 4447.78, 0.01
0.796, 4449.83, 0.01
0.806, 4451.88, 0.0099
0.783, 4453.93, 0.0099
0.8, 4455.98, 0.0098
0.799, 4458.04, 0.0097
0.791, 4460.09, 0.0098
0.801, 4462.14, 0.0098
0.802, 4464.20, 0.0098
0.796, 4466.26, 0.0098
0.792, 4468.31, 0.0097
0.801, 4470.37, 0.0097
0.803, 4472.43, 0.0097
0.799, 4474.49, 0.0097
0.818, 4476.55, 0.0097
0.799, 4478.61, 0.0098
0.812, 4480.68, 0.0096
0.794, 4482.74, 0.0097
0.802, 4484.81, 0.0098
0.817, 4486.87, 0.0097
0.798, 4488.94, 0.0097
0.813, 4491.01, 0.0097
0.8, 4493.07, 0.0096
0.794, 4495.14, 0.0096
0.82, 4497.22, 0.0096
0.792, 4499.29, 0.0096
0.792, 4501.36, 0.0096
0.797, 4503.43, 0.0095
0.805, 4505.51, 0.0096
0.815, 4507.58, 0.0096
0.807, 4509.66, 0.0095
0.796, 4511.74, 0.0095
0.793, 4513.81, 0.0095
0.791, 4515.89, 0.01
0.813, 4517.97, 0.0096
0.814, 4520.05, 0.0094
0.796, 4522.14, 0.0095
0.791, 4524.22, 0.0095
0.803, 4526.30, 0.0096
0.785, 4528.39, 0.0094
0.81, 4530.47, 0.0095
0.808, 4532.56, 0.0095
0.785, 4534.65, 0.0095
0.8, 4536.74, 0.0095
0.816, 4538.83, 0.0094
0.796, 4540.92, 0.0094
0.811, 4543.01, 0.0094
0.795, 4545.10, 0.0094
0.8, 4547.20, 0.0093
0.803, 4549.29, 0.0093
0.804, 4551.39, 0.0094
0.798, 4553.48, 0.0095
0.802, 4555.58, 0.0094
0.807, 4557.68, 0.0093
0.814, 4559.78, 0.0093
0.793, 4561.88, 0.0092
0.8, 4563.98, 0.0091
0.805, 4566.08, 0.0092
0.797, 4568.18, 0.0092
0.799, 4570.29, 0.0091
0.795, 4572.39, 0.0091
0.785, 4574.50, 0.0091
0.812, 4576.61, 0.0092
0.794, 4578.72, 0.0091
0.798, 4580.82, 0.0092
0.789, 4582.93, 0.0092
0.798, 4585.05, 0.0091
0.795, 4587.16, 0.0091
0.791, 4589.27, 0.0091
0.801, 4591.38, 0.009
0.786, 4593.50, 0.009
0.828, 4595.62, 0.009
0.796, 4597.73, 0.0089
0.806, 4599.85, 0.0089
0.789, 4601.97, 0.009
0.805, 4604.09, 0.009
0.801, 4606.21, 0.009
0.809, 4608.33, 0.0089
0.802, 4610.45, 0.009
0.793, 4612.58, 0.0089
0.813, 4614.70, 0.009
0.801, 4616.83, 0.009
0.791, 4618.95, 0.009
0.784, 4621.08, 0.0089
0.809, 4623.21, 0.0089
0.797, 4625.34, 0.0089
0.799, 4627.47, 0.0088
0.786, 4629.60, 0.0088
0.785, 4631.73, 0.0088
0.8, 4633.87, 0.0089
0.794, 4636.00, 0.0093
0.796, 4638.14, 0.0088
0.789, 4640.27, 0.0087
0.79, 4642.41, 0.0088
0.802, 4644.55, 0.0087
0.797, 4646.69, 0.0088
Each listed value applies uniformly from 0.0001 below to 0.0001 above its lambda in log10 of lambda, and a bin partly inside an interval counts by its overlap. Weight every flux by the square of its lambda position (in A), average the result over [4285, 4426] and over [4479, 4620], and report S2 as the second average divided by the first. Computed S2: 1.1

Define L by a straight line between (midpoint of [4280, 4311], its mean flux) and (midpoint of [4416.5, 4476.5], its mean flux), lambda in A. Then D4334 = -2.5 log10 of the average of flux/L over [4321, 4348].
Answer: 0.12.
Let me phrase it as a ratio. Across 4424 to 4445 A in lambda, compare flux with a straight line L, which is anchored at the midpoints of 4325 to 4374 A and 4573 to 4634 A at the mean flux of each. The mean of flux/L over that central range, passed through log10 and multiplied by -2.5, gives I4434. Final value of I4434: -0.03 mag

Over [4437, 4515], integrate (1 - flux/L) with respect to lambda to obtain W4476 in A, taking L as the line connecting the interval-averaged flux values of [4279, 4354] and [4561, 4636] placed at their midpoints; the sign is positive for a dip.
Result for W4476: -0.7 A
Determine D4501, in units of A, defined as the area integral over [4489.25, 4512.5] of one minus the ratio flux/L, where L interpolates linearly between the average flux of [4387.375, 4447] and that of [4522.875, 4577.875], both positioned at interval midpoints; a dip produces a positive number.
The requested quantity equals 0.0 A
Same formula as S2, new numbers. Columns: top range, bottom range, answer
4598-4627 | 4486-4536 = 1.04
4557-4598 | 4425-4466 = 1.06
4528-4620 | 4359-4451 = 1.06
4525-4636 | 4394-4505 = 1.05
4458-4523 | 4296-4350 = 1.11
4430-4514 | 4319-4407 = 1.07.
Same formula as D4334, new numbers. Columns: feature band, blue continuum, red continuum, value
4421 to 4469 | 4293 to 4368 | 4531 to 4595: -0.007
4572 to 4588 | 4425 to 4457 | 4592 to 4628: 0.007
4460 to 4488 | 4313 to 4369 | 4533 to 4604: -0.016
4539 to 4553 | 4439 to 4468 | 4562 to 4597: -0.005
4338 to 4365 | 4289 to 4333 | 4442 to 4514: 0.077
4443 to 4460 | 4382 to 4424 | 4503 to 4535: 0.008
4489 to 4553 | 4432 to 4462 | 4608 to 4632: -0.003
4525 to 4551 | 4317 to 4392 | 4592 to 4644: -0.009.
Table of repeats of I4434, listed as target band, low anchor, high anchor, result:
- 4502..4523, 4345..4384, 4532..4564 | 0.00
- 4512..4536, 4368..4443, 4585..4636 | 0.01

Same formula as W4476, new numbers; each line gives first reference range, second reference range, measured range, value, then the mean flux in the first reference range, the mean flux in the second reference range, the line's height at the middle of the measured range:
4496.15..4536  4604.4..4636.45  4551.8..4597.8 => 0.0 A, 0.801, 0.798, 0.799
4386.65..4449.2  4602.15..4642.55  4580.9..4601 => 0.0 A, 0.808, 0.797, 0.799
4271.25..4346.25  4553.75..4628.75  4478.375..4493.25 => -0.2 A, 0.792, 0.799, 0.797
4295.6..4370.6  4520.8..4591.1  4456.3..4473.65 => 0.0 A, 0.792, 0.799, 0.796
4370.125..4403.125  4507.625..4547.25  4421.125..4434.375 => 0.1 A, 0.813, 0.801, 0.81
